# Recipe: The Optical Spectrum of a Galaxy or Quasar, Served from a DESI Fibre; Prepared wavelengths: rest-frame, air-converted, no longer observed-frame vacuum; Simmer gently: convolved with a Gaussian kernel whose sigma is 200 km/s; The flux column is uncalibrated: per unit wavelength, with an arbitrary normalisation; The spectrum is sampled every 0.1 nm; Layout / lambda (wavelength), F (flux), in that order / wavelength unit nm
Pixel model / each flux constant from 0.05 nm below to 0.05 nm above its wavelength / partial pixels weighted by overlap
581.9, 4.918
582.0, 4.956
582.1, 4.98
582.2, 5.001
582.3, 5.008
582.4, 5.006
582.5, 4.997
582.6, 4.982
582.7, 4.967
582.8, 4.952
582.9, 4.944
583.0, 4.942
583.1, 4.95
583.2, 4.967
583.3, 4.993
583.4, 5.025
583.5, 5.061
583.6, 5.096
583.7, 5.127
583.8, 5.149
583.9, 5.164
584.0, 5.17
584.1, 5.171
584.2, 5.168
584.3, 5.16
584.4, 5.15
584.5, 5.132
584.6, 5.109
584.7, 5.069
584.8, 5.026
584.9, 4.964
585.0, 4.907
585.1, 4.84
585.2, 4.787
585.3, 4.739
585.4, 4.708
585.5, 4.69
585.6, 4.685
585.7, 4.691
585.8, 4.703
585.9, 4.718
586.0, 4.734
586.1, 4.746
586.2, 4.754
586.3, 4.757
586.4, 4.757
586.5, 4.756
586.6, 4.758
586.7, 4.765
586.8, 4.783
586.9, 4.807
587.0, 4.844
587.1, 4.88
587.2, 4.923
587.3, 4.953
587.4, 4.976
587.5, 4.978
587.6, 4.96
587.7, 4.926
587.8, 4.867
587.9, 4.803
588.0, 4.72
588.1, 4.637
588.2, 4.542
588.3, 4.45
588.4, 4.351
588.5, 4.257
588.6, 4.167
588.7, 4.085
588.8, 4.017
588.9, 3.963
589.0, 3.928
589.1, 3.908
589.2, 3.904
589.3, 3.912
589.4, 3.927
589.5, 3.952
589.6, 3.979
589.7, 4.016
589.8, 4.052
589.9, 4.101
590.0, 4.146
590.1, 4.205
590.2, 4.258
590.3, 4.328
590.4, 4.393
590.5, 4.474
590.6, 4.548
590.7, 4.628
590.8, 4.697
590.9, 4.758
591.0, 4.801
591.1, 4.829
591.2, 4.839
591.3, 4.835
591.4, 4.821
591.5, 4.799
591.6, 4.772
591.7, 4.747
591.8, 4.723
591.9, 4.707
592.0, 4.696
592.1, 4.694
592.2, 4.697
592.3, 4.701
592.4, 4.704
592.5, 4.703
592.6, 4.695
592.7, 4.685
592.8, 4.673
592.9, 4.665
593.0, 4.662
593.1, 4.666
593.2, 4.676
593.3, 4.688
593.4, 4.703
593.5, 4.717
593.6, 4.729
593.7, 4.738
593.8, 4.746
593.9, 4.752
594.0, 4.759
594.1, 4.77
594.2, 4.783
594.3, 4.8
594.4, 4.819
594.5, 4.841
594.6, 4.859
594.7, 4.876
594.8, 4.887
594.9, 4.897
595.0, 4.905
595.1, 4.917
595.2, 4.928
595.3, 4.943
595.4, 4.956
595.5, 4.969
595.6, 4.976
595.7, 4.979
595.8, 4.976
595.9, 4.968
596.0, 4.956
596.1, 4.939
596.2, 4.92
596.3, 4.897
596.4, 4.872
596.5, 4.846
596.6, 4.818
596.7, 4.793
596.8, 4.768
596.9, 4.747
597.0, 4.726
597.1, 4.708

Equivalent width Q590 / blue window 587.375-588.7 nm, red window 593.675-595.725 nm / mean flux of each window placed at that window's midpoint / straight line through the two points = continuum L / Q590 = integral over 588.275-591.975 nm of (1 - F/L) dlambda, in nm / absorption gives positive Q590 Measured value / 0.27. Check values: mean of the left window 4.64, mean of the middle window 4.36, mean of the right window 4.86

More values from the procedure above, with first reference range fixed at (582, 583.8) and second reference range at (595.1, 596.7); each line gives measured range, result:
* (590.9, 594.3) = 0.14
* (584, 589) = 0.22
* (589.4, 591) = 0.21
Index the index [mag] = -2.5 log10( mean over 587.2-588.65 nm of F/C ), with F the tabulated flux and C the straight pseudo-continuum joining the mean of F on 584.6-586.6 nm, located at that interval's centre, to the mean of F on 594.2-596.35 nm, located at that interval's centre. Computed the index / 0.030 mag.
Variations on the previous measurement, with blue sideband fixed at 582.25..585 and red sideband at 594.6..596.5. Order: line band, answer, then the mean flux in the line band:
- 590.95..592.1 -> 0.04 mag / 4.78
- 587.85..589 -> 0.15 mag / 4.34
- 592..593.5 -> 0.06 mag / 4.69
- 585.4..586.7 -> 0.07 mag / 4.73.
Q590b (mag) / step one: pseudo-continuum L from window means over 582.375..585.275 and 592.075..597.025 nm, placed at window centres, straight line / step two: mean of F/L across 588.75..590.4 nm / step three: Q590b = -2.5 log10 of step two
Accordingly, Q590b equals 0.21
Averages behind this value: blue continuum 5.03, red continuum 4.81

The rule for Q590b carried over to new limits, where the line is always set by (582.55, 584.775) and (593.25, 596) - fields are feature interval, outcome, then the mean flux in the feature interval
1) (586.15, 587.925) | 0.03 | 4.85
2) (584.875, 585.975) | 0.06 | 4.76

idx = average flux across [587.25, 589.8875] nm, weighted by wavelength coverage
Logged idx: 4.35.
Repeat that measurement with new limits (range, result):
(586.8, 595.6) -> 4.61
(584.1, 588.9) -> 4.77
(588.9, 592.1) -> 4.41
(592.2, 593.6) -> 4.69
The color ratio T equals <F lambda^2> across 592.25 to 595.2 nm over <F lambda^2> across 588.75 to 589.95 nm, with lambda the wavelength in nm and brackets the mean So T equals 1.22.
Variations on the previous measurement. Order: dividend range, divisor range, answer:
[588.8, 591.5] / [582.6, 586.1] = 0.89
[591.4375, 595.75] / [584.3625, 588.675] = 1.02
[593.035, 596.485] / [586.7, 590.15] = 1.12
